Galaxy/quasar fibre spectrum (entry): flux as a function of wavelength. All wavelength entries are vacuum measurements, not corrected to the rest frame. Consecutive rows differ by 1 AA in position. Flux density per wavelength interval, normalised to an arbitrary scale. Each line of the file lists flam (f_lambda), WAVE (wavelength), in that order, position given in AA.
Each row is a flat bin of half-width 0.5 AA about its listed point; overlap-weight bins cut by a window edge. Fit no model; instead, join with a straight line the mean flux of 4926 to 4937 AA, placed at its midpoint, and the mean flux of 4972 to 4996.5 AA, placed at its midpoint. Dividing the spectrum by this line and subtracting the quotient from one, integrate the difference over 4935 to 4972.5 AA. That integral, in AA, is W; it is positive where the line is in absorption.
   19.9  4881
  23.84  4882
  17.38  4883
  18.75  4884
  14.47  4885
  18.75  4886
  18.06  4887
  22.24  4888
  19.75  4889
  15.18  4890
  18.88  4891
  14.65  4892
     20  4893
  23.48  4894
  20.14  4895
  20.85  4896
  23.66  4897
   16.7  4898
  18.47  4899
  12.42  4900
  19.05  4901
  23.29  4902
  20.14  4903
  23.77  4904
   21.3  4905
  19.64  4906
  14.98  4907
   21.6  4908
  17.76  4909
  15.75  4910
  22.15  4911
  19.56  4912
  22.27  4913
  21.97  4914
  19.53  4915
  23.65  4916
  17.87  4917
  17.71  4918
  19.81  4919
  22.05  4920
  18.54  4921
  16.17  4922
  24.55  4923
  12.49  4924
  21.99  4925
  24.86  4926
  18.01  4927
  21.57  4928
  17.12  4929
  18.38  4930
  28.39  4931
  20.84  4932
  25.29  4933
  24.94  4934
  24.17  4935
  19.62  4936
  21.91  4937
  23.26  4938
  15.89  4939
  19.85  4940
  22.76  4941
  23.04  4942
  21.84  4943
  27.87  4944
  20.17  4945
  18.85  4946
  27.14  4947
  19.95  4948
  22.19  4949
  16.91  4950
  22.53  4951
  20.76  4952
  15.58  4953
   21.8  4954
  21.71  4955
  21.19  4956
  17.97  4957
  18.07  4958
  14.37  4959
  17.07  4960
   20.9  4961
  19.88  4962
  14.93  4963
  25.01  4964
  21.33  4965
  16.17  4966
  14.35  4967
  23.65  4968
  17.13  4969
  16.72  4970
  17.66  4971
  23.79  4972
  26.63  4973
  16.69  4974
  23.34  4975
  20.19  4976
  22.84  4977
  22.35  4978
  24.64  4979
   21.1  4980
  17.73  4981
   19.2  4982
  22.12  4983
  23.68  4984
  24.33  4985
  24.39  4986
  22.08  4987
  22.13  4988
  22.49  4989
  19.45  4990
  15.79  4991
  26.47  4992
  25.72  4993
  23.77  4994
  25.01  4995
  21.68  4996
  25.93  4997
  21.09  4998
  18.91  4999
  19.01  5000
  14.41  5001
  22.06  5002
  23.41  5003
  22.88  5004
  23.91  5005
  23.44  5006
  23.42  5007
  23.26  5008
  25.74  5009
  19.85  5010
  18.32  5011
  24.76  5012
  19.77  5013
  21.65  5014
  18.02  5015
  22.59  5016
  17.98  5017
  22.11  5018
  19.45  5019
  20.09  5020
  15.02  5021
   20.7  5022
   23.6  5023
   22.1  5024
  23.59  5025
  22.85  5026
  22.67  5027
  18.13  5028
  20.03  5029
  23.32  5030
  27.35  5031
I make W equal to 3.29 AA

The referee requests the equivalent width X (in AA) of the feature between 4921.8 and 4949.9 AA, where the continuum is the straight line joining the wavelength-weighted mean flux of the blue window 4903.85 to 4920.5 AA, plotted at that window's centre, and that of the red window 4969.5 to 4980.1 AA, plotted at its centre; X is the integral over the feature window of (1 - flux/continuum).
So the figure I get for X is -1.3 AA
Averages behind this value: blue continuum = 20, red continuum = 21.5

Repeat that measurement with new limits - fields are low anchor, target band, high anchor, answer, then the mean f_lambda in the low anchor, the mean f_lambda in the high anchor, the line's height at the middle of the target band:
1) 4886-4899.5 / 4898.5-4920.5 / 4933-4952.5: 0.5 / 19.4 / 21.9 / 20.2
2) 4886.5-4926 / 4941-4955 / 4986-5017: -0.6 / 19.6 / 21.9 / 20.6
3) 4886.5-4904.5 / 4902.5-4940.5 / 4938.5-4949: 0.4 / 19.5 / 21.8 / 20.7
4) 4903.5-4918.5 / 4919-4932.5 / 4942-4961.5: -0.2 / 20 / 20.4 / 20.1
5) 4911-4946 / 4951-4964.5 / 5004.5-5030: 1.2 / 21.1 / 21.4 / 21.2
